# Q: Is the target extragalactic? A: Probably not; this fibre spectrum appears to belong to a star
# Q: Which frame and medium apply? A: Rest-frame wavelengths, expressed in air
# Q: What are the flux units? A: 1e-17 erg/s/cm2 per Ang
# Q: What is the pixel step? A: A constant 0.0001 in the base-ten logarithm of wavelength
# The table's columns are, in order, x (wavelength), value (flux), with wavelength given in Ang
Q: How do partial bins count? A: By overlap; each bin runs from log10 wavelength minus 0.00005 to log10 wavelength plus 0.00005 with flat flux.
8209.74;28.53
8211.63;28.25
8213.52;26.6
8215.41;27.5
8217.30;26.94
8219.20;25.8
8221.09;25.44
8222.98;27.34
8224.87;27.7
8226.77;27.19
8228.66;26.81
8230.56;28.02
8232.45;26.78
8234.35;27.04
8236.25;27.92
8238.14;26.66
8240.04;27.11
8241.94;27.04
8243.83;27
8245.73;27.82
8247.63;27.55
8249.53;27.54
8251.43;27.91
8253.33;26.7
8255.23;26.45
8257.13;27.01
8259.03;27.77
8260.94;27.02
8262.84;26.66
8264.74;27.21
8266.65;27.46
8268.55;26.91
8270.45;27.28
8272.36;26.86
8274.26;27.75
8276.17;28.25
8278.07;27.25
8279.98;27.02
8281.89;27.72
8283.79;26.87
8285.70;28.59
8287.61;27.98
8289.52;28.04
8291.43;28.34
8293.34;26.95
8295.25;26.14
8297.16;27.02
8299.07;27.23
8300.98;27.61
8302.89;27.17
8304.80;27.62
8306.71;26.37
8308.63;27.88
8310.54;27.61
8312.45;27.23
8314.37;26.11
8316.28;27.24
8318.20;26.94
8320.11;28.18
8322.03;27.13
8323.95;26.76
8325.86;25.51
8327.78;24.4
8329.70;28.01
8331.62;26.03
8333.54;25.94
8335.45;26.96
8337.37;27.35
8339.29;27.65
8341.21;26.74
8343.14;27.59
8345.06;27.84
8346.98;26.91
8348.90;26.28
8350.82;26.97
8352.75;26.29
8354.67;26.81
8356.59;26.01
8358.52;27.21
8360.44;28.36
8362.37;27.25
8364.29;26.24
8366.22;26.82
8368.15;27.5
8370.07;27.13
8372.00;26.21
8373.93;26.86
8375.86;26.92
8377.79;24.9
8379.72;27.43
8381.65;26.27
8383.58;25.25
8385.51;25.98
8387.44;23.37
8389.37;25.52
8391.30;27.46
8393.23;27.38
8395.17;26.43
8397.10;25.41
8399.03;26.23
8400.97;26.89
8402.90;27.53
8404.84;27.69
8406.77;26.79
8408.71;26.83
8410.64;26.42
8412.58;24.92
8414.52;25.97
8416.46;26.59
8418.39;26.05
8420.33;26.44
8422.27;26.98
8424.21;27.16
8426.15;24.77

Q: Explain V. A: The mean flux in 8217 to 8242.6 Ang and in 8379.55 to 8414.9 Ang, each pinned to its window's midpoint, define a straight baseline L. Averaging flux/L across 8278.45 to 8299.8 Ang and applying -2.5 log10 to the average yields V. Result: -0.028 mag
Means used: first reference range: 27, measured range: 27.4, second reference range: 26.3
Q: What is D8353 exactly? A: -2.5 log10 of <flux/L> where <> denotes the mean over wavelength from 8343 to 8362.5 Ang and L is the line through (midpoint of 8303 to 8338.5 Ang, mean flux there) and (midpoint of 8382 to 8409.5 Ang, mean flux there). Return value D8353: -0.02 mag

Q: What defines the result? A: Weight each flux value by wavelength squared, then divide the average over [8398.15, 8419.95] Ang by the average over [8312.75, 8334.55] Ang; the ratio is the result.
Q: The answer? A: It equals 1.02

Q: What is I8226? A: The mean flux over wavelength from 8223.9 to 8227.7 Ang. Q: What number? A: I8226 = 27.4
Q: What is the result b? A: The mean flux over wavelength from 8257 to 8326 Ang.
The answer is 27.3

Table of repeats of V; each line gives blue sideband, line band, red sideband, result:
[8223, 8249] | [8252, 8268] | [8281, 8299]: 0.013 mag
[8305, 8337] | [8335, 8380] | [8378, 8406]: -0.015 mag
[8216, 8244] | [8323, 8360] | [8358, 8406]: -0.002 mag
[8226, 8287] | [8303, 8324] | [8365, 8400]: -0.015 mag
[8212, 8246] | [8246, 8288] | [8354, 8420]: -0.017 mag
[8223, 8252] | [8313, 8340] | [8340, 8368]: 0.013 mag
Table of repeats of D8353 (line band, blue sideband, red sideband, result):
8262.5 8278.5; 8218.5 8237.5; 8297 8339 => -0.01 mag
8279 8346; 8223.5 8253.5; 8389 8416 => -0.01 mag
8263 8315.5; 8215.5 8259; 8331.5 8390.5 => -0.02 mag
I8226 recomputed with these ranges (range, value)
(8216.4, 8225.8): 26.6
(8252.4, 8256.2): 26.6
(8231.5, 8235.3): 26.9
